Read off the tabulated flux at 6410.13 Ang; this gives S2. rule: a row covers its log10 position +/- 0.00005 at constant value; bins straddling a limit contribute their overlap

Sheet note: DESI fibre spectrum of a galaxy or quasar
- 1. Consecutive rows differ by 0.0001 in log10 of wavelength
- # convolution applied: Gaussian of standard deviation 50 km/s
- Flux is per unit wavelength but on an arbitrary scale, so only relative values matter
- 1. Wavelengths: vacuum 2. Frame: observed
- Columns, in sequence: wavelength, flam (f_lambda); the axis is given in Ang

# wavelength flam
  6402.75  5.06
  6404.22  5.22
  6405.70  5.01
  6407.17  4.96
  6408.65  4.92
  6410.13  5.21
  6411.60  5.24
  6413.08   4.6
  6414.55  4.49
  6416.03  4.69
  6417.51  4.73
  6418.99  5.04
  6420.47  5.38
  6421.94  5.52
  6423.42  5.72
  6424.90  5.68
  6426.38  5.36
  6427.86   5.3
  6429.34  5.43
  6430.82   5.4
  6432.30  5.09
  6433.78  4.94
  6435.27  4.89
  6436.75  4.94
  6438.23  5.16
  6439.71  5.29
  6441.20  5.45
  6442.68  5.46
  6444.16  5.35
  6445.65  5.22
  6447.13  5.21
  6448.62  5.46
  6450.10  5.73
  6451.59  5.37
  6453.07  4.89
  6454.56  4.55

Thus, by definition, 5.21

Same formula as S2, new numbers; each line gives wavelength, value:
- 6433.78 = 4.94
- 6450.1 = 5.73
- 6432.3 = 5.09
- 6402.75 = 5.06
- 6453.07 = 4.89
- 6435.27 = 4.89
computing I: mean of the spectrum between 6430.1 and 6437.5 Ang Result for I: 5.05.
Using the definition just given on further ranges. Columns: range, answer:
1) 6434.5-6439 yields 5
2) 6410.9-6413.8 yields 4.91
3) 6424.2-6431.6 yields 5.43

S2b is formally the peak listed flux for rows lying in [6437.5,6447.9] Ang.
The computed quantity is 5.46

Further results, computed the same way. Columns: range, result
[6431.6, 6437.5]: 5.09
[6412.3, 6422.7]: 5.52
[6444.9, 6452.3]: 5.73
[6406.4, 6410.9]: 5.21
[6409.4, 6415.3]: 5.24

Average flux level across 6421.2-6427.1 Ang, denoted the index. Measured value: 5.58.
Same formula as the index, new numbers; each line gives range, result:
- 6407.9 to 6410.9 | 5.06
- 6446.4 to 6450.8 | 5.46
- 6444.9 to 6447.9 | 5.2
